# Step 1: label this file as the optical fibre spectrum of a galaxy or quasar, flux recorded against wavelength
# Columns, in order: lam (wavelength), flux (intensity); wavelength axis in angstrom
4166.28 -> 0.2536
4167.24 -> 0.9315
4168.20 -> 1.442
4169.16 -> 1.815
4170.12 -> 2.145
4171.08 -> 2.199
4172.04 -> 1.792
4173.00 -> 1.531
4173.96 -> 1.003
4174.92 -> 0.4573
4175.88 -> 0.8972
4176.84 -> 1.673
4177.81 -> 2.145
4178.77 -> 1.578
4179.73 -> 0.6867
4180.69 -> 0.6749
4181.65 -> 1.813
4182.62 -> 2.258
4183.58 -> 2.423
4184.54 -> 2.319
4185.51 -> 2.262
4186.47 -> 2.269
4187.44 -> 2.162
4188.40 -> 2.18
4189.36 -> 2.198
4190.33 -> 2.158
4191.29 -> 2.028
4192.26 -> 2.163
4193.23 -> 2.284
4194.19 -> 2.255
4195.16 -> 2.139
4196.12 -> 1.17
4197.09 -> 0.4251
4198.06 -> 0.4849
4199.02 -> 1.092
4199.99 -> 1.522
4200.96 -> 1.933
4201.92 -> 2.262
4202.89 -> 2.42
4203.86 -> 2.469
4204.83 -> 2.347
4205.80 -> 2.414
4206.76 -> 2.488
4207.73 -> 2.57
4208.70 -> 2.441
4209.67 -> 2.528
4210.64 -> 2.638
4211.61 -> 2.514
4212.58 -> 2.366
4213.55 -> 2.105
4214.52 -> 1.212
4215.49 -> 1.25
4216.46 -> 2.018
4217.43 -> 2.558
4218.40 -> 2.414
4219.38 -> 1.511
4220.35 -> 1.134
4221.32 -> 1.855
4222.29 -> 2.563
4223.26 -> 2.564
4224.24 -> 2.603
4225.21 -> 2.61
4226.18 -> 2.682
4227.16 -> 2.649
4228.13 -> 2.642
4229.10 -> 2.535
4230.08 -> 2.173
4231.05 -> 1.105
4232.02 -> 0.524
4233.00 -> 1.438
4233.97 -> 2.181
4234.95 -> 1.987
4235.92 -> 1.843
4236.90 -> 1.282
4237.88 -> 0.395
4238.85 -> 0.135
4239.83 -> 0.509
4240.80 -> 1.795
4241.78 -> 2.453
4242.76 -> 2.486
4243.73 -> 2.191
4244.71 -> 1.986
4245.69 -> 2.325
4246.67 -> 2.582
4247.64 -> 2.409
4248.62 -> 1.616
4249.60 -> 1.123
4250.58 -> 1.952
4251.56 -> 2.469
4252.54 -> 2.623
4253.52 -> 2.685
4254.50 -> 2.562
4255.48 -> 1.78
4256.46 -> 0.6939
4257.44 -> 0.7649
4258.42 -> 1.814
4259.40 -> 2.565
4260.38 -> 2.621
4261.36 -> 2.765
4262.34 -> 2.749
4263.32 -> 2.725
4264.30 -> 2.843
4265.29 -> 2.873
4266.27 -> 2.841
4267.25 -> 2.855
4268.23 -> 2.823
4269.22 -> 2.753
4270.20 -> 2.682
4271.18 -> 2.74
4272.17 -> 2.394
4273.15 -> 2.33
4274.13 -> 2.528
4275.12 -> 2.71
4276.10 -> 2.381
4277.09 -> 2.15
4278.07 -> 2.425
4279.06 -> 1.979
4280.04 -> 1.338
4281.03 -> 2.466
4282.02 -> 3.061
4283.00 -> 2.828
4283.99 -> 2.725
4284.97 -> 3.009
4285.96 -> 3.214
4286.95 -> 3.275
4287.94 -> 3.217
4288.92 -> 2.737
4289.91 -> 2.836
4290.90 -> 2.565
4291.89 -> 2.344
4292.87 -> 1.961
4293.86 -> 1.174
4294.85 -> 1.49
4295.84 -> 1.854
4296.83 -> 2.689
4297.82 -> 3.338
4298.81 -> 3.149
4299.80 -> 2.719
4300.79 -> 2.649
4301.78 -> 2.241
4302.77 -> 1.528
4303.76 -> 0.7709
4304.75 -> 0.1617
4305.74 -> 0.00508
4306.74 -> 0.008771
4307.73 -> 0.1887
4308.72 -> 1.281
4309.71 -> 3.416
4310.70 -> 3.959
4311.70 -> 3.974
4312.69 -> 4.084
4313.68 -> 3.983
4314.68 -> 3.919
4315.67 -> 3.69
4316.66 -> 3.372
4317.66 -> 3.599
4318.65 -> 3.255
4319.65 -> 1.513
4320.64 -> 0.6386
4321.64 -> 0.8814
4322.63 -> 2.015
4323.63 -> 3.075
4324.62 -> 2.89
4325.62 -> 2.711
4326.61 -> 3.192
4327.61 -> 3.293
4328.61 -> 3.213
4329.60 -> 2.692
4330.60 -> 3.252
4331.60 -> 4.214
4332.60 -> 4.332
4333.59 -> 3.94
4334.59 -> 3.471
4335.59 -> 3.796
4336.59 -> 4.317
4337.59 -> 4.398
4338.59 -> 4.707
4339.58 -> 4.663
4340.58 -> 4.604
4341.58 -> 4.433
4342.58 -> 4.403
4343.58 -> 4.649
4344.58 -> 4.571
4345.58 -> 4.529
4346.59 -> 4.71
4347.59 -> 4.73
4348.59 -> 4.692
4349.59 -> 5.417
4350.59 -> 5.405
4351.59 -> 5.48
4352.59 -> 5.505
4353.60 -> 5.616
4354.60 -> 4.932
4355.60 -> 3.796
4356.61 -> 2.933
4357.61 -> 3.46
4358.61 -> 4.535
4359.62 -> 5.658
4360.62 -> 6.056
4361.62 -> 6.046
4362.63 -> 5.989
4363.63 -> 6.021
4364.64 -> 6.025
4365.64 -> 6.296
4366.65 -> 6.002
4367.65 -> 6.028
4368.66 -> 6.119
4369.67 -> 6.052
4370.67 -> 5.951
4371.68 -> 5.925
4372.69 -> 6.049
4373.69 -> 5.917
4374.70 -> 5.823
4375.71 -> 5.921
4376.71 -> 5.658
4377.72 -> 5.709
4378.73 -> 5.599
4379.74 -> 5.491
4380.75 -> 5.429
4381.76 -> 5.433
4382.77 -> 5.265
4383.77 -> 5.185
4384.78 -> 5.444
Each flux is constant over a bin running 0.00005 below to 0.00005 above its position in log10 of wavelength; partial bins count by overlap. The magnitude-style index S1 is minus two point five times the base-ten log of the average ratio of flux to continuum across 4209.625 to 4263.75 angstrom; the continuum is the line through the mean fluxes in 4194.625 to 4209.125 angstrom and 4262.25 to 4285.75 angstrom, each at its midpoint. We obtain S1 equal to 0.110 mag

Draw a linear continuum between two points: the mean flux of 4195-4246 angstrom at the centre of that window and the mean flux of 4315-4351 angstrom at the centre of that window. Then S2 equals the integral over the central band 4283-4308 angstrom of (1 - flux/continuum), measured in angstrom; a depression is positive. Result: 7.8 angstrom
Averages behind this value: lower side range 1.92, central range 2.1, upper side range 3.7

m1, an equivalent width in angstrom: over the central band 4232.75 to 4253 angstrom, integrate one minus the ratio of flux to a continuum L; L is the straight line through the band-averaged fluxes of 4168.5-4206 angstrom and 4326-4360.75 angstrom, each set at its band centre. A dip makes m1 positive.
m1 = 6.8 angstrom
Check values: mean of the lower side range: 1.79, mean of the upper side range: 4.37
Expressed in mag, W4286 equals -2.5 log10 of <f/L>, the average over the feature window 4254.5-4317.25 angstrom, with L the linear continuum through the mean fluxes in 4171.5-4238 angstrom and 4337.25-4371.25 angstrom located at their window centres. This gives 0.44 mag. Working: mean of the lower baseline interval 1.91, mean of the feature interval 2.43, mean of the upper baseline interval 5.14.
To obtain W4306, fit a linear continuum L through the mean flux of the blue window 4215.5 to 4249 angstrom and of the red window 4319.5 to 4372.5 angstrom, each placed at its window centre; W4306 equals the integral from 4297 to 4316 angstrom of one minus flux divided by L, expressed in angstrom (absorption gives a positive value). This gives 6.5 angstrom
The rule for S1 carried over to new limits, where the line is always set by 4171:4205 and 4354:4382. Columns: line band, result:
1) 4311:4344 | 0.323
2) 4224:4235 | 0.244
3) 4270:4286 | 0.408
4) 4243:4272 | 0.354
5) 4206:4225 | 0.066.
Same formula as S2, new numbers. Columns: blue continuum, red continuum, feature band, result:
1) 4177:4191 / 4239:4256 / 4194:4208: 0.8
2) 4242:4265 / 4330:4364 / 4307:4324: 4.9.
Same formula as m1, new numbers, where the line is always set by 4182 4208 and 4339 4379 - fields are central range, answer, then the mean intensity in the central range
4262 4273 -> 2.3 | 2.74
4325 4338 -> 3.2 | 3.59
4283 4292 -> 2.2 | 2.9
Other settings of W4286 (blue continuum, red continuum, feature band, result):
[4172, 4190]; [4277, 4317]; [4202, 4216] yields -0.21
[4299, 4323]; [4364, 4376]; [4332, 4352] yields -0.08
